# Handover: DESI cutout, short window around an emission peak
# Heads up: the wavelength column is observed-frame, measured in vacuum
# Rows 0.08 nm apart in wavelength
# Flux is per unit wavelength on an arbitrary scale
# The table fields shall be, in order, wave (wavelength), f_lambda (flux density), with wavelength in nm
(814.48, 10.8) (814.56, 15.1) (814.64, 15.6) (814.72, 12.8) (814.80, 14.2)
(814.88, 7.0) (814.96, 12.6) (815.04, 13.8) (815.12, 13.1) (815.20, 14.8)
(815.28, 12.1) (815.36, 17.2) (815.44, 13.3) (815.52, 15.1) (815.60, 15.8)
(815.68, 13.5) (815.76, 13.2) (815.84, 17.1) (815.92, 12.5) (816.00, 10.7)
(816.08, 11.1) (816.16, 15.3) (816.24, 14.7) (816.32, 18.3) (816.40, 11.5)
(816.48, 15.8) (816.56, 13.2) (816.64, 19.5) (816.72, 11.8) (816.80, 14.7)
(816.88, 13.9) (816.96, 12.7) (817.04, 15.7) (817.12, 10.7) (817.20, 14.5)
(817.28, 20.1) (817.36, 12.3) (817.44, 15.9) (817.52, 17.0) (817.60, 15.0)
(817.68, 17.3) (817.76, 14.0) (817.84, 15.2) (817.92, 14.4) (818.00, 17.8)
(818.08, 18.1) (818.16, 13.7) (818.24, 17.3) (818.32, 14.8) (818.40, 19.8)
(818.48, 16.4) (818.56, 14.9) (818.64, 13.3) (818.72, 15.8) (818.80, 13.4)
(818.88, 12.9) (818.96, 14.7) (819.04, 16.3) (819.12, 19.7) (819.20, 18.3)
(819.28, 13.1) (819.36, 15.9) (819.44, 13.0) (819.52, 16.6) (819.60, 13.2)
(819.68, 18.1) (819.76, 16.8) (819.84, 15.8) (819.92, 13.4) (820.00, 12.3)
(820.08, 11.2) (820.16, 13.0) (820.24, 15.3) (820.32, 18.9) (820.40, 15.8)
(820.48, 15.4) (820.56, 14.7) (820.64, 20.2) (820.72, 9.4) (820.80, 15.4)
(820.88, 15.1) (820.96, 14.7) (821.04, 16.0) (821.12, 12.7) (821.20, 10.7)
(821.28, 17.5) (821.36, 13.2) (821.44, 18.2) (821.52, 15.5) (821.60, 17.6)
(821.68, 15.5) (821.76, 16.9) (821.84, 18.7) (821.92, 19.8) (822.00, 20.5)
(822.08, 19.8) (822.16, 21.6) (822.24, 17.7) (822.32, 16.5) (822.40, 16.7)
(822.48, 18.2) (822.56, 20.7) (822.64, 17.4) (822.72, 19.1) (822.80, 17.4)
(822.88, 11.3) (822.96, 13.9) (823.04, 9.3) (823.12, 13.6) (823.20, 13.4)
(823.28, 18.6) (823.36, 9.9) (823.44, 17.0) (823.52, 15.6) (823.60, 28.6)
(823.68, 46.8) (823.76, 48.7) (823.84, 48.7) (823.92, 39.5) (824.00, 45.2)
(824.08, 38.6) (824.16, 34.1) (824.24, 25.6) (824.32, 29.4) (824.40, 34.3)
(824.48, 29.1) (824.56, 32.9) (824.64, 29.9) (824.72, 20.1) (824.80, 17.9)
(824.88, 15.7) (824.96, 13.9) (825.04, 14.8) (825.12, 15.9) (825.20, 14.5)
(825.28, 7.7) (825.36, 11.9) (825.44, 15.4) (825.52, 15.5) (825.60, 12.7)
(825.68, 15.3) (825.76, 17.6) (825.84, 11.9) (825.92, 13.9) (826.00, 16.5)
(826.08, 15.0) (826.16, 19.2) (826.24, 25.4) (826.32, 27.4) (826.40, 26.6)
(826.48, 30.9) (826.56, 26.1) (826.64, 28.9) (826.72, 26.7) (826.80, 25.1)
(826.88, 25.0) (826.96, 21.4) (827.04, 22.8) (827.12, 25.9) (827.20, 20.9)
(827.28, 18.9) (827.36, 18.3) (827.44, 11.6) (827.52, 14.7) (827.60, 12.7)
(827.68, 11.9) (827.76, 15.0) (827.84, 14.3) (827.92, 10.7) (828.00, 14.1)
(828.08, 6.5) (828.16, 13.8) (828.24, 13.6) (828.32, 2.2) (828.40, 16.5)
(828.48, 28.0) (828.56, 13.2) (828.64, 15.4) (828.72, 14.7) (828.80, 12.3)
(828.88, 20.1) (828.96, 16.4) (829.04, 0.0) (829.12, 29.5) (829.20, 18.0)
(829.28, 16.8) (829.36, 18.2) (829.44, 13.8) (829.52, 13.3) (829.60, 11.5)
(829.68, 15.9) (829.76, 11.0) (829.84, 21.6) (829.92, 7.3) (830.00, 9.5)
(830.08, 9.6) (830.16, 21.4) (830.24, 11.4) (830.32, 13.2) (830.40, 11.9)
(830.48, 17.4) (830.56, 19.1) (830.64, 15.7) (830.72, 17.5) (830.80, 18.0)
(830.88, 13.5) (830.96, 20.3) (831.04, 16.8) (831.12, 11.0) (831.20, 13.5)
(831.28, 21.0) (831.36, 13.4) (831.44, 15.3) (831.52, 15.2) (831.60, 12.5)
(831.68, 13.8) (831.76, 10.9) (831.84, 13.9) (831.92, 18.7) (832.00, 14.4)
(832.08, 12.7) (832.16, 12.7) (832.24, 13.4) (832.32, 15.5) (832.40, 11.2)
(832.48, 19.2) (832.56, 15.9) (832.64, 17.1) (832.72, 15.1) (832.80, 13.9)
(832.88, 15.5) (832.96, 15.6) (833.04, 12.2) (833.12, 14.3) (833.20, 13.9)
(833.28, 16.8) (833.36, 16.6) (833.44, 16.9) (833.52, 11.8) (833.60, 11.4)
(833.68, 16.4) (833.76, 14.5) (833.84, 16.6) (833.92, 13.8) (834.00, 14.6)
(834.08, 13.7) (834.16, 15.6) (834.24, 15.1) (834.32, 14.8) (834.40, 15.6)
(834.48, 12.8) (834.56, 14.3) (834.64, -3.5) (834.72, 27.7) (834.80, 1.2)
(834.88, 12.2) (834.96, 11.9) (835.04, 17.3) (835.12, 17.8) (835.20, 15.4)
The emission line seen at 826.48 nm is [N II] 6583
